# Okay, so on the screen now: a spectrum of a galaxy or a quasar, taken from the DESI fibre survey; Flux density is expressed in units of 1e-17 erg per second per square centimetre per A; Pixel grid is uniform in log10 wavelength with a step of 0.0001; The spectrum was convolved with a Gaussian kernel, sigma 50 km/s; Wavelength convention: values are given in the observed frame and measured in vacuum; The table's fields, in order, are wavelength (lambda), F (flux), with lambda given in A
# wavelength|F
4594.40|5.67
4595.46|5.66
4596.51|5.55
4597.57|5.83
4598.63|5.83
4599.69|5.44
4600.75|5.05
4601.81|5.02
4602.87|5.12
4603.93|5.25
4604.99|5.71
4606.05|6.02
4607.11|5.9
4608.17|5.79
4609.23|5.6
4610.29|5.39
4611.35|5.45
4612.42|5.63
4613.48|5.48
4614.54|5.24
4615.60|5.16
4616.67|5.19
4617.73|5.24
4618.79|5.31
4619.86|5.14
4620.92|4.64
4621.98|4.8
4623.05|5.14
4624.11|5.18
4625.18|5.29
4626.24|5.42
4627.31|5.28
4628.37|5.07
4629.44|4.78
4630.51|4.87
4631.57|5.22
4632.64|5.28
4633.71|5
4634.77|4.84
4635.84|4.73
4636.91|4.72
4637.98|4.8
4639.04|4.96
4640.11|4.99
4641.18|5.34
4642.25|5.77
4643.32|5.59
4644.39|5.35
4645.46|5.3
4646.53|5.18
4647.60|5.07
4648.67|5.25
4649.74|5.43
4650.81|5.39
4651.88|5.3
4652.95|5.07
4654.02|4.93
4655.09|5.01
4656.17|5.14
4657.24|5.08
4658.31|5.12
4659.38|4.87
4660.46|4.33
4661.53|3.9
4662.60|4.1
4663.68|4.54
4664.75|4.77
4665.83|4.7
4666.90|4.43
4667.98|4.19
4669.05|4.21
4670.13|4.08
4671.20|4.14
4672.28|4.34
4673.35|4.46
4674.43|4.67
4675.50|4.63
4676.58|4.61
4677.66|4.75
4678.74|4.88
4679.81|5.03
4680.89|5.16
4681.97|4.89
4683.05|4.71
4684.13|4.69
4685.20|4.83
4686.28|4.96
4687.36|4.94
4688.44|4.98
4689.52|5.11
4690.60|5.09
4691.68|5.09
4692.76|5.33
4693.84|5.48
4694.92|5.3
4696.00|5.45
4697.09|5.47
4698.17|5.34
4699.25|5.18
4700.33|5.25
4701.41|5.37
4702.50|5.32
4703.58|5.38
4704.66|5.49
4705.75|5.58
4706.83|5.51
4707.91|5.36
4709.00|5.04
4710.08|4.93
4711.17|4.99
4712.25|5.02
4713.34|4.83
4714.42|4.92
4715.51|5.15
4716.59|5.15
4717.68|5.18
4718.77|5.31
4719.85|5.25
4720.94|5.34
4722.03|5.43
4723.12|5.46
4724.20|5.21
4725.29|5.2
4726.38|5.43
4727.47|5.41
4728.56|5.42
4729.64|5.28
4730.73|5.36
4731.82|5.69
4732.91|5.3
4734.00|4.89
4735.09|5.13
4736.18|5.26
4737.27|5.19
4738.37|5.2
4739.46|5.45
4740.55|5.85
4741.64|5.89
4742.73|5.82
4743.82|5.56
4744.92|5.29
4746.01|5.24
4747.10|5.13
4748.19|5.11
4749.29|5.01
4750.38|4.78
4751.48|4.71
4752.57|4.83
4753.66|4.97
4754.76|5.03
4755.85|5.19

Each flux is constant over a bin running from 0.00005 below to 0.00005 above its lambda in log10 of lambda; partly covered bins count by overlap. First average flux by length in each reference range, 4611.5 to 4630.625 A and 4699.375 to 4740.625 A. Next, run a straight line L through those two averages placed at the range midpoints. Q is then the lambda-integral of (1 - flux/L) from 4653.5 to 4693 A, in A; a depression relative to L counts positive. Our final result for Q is 3.8 A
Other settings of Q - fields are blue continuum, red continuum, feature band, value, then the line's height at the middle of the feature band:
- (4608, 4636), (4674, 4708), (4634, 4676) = 2.6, 5.16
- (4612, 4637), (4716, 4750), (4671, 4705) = 1.5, 5.24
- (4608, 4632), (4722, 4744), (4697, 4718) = 0.6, 5.36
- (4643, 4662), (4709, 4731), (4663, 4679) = 2.0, 5.11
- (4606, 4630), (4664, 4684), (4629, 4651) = -0.5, 5.02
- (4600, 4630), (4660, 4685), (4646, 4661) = -0.9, 4.79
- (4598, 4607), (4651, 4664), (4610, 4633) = 0.2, 5.23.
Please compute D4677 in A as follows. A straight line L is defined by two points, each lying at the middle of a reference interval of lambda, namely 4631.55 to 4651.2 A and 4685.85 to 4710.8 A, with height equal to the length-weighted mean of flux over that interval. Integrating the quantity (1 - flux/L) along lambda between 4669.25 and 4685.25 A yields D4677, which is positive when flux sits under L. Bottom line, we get 1.8 A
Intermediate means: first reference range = 5.17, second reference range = 5.26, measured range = 4.64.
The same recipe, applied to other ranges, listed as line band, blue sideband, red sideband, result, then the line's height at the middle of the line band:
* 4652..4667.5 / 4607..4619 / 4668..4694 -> 0.8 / 4.98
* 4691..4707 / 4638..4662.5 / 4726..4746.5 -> -0.3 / 5.27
